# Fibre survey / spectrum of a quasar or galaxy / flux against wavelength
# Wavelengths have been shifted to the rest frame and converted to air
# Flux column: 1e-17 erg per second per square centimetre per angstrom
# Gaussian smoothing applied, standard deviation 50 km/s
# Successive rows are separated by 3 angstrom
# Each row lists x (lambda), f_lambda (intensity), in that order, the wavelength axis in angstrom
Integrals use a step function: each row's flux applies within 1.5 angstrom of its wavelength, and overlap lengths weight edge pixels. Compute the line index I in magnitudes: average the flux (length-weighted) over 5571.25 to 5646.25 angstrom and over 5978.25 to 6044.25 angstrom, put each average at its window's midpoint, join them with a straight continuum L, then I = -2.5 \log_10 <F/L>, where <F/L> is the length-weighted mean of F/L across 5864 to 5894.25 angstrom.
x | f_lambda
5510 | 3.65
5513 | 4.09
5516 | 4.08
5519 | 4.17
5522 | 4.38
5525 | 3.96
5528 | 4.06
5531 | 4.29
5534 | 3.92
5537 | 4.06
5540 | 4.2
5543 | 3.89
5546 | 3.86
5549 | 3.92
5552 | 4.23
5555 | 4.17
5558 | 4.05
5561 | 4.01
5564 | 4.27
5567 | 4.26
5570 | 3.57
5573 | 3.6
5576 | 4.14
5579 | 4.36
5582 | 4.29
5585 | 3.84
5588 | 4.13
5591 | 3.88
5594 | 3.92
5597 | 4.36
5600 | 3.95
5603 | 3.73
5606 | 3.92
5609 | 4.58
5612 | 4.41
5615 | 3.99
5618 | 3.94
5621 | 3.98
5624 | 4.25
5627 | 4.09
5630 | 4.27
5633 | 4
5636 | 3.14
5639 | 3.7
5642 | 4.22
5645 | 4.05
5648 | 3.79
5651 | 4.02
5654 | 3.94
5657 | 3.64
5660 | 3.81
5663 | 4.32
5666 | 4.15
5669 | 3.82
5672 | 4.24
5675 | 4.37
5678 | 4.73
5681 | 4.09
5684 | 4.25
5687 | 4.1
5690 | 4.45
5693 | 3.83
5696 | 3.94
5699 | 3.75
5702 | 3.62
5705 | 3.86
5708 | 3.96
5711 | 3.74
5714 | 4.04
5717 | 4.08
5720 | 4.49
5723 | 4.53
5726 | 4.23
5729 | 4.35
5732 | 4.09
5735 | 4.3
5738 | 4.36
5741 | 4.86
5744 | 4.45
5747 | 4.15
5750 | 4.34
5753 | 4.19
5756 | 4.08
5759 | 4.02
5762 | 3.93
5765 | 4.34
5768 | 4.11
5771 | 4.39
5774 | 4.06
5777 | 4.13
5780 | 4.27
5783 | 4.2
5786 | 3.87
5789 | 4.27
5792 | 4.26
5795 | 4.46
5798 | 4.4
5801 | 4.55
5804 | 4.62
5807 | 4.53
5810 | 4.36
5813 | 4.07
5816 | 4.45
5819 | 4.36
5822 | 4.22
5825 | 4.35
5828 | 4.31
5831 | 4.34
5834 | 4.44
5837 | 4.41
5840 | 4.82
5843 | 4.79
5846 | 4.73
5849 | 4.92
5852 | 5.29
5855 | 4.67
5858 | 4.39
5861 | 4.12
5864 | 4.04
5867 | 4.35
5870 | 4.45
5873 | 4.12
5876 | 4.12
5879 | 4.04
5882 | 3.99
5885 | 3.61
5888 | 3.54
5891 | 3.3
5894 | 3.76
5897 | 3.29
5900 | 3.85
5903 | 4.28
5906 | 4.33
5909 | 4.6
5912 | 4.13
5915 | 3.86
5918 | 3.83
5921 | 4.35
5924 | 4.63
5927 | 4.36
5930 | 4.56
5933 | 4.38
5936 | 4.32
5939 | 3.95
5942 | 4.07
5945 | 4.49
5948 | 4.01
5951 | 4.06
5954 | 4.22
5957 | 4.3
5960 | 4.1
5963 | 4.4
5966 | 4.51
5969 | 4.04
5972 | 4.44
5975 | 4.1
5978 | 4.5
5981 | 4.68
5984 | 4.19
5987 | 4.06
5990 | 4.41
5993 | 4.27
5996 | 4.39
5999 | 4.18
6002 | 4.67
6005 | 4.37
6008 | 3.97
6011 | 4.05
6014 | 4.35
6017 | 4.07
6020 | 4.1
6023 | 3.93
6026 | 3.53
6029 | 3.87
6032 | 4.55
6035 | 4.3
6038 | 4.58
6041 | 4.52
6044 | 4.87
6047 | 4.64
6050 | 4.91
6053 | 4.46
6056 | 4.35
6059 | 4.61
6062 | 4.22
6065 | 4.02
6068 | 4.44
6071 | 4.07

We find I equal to 0.07 mag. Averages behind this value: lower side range 4.03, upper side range 4.26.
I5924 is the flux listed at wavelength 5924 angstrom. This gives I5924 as 4.63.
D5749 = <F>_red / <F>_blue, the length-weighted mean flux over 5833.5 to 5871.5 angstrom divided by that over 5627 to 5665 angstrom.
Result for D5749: 1.17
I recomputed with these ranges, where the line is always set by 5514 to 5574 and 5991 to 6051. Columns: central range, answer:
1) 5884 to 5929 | 0.07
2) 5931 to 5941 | 0.01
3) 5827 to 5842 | -0.07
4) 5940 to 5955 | 0.03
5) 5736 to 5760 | -0.04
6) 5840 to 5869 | -0.09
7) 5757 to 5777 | 0.01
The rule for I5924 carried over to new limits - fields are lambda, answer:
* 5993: 4.27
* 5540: 4.2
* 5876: 4.12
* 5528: 4.06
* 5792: 4.26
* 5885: 3.61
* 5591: 3.88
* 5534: 3.92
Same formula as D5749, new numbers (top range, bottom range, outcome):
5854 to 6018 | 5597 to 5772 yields 1.02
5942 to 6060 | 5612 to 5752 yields 1.05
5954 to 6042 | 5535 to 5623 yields 1.05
